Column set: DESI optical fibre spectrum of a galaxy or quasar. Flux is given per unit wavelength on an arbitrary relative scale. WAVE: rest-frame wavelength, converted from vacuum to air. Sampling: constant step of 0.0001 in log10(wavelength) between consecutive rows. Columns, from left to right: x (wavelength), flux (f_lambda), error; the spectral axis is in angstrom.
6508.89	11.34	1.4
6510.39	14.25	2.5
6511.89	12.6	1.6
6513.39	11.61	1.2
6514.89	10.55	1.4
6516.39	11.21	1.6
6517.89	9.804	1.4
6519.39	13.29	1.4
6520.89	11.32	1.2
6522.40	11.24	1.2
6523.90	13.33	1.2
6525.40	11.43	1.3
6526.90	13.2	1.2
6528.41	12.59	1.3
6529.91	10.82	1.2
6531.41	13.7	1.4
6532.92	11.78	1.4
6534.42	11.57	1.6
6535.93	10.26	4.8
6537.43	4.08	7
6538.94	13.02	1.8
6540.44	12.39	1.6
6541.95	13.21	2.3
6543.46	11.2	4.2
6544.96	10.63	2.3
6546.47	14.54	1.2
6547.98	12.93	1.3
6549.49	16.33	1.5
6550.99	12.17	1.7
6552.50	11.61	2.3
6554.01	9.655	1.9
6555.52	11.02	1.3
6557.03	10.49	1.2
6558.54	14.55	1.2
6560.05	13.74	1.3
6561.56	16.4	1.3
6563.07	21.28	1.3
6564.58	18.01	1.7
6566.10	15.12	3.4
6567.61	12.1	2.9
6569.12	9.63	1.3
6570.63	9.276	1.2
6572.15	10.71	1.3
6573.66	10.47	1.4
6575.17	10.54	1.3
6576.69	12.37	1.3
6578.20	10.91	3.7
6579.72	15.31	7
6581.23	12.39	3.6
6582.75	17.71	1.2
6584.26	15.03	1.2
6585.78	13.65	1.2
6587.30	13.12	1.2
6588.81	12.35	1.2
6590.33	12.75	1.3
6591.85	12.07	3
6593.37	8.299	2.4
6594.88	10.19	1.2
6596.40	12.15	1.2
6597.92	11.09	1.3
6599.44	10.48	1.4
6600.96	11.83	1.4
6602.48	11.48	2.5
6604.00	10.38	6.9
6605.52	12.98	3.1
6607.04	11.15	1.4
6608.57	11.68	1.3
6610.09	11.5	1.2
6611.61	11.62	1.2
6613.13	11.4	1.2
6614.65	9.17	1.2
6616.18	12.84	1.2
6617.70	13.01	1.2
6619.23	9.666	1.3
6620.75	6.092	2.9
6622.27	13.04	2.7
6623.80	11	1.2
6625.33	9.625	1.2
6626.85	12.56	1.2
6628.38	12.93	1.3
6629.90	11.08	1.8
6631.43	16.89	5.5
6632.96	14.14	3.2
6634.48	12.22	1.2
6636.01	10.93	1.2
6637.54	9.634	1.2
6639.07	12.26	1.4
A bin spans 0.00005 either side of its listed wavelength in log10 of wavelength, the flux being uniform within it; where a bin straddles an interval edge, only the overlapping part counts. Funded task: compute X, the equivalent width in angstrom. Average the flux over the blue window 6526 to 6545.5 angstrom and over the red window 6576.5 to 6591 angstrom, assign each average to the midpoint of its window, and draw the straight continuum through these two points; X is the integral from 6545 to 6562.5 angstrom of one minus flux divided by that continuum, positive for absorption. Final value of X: -1.11 angstrom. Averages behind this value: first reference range 11.4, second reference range 13.6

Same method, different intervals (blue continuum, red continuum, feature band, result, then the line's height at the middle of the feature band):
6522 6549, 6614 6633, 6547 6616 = -4.2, 11.7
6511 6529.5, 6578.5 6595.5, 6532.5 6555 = 1.0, 12.2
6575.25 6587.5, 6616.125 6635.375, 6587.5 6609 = 2.6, 13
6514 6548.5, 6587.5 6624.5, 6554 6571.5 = -3.2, 11.5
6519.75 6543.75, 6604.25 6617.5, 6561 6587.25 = -4.5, 11.6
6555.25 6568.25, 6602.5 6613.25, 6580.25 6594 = 0.0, 13.1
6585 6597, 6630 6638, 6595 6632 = 2.6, 12.3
